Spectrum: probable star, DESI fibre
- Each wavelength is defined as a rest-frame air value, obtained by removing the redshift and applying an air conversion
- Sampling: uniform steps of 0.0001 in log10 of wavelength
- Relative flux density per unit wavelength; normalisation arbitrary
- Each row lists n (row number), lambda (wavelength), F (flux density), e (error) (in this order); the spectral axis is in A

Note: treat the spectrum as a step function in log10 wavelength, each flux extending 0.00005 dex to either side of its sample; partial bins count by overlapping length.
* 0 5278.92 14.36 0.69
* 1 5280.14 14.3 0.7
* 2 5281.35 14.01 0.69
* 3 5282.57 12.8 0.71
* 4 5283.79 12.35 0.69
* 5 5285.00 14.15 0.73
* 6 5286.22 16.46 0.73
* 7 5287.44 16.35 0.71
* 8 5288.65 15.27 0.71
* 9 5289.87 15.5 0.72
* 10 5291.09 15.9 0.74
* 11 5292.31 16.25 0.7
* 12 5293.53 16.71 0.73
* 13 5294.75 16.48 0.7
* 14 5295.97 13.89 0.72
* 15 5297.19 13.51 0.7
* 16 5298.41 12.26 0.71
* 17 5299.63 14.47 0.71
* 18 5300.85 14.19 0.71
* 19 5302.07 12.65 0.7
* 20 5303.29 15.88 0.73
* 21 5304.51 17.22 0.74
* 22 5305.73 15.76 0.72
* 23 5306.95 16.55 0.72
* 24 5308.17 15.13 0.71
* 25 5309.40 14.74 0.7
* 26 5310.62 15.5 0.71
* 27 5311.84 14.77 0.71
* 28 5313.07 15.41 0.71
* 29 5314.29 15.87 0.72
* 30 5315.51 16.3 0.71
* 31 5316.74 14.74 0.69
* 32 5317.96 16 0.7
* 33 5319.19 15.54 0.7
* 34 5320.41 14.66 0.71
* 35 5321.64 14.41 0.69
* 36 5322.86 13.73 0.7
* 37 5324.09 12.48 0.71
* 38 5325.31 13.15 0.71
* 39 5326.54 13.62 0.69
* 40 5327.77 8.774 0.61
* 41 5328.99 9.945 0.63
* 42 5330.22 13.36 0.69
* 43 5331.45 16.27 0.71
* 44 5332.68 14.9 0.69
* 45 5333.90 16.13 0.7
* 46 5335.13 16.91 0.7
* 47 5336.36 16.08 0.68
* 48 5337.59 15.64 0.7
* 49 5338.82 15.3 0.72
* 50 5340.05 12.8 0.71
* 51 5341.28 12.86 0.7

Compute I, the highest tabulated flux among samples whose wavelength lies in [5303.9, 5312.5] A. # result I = 17.22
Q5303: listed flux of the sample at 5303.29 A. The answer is 15.88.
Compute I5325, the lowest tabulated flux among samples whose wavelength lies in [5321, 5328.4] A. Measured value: 8.774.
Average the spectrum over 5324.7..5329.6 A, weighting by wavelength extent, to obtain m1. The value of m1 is 11.4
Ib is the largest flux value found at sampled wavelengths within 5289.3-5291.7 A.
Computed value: 15.9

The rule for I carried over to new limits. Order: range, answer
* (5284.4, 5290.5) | 16.46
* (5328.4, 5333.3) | 16.27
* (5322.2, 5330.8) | 13.73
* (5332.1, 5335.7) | 16.91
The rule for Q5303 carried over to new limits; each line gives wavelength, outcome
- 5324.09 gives 12.48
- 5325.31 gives 13.15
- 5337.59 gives 15.64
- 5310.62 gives 15.5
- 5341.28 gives 12.86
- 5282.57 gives 12.8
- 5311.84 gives 14.77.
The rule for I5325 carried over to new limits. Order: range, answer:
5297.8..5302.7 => 12.26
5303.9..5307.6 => 15.76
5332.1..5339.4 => 14.9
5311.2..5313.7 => 14.77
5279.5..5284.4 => 12.35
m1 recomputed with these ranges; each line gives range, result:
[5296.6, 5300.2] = 13.4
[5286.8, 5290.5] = 15.7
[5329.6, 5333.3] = 14.8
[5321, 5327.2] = 13.4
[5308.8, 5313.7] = 15.1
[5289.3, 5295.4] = 16.1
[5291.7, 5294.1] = 16.5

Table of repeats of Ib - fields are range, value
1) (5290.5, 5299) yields 16.71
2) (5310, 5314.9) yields 15.87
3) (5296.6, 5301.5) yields 14.47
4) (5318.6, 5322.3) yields 15.54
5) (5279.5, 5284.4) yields 14.3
